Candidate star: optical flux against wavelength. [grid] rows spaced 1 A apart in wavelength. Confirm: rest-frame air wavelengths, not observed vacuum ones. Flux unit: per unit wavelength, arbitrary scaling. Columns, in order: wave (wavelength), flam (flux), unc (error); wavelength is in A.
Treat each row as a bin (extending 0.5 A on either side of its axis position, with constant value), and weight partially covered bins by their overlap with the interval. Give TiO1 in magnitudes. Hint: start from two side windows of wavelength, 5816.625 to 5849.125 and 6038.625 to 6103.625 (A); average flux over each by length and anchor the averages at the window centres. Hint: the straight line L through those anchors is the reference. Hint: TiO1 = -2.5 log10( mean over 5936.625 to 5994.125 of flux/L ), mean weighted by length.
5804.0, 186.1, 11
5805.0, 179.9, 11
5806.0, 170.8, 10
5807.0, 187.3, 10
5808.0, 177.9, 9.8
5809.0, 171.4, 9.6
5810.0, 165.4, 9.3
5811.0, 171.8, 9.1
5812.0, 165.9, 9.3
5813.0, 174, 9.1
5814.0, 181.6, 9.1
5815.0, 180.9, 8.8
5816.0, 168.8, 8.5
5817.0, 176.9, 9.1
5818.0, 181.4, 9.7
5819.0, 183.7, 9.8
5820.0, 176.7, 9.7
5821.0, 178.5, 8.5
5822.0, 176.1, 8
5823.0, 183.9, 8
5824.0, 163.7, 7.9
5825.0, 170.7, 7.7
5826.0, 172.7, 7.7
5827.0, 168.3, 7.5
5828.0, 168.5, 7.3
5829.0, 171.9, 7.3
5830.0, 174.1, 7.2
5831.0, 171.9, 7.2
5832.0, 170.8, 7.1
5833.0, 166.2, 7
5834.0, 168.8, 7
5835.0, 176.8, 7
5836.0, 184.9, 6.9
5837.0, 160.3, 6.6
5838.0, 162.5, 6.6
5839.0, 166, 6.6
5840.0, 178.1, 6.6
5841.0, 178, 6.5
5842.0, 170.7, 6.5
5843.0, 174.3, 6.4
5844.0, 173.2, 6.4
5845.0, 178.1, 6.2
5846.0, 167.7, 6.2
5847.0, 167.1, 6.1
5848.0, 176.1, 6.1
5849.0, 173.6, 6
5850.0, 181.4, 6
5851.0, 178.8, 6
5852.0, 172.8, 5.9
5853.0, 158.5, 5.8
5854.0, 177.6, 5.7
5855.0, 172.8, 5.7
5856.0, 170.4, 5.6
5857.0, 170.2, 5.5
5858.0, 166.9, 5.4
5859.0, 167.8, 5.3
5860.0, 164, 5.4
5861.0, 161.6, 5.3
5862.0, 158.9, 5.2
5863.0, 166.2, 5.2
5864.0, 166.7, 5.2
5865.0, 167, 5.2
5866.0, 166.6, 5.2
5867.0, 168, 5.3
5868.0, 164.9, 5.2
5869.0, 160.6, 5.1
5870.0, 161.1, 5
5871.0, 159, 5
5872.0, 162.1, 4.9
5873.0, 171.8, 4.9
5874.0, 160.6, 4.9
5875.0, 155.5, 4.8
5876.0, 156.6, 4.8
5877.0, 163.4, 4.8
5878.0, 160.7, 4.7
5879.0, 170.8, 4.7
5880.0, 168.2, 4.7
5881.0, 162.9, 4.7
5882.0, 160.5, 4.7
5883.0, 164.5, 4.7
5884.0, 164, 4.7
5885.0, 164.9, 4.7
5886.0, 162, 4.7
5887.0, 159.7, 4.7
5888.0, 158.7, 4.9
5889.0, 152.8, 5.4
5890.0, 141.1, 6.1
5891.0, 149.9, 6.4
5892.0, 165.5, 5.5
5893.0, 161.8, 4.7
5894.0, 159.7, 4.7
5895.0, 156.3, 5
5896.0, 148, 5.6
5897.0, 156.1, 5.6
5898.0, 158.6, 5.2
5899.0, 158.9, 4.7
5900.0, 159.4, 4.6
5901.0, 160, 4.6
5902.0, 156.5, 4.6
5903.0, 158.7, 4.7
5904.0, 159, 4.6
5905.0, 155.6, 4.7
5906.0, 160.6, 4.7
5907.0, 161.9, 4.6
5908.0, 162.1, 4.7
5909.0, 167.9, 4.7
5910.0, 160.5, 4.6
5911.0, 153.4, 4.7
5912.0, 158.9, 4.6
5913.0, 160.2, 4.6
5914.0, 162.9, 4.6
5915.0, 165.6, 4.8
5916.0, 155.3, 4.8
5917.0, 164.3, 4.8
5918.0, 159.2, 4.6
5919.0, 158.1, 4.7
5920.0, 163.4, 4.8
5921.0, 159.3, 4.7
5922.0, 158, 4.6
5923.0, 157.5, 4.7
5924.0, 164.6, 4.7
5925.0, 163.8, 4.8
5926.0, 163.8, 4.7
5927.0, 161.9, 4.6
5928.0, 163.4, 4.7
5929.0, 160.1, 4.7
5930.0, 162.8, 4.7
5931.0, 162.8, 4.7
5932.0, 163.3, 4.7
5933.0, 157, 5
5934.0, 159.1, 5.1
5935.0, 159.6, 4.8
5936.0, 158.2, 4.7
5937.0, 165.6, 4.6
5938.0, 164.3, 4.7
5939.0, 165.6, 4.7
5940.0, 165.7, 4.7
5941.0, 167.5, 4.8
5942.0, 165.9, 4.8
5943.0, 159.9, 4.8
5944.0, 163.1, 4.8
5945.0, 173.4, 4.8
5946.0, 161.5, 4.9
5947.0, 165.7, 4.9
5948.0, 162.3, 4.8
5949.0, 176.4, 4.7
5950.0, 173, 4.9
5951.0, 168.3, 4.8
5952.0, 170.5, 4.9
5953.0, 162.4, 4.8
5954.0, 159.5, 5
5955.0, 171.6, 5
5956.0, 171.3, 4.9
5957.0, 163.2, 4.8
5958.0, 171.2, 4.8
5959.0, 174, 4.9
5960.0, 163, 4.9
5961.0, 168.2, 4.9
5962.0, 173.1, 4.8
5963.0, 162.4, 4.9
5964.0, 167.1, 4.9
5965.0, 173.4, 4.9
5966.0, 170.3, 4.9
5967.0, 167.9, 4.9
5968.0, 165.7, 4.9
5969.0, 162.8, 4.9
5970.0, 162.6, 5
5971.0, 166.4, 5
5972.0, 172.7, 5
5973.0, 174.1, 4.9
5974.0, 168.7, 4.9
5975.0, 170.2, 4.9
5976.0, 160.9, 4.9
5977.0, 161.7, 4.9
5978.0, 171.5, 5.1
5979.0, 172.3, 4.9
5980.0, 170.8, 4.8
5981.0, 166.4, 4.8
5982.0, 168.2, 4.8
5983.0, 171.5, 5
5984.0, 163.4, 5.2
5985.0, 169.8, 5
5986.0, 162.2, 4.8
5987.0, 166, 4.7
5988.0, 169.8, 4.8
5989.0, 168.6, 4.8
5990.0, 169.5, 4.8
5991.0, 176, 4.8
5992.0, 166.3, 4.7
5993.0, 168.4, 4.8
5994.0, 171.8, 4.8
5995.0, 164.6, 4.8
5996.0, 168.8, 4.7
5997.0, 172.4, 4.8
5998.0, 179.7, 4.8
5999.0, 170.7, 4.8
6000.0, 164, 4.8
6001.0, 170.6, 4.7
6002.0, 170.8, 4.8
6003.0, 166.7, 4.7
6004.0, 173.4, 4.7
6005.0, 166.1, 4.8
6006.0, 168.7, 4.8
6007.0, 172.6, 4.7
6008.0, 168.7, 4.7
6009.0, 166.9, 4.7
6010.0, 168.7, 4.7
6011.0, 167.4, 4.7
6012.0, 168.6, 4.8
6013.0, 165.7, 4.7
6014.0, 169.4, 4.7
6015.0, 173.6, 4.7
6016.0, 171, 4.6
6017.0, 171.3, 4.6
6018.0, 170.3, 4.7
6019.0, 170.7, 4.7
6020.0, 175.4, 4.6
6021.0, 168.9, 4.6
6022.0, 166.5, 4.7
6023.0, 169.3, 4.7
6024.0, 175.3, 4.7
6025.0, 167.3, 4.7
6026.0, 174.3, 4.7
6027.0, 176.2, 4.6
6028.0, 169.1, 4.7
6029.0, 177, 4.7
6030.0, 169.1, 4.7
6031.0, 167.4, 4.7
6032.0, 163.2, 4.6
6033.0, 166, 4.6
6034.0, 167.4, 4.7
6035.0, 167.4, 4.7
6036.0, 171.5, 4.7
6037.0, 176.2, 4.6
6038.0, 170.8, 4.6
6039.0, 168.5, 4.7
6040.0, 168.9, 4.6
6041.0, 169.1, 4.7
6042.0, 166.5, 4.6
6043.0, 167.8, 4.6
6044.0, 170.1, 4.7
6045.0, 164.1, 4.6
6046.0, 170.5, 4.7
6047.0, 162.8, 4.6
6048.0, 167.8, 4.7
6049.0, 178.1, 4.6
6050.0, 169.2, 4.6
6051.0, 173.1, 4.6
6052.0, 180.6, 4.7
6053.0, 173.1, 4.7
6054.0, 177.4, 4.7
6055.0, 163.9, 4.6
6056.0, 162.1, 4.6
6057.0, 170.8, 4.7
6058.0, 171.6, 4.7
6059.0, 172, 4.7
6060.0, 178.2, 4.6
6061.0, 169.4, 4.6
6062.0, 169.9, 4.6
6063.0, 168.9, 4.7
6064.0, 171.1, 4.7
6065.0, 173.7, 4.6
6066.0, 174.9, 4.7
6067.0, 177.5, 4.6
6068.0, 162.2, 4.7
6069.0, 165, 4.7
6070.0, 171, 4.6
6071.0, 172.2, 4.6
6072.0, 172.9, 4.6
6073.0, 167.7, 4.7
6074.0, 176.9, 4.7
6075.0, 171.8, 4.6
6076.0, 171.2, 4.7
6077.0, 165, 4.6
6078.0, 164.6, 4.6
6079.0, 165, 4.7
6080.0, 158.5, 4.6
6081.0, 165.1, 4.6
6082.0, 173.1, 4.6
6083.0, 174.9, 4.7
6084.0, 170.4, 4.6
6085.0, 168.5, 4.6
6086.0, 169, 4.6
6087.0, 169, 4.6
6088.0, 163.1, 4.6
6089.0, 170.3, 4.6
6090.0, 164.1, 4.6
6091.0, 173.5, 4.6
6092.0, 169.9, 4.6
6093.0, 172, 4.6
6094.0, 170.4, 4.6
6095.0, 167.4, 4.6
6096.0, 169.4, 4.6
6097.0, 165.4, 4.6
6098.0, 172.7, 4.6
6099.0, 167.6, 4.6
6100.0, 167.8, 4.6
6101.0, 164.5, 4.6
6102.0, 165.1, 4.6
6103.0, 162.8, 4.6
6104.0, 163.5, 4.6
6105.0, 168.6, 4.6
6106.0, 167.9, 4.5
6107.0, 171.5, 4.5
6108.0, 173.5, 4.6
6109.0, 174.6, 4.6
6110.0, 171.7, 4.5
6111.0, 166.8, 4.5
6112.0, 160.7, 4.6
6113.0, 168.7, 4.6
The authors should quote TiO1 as 0.02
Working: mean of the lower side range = 173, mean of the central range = 168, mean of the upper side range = 169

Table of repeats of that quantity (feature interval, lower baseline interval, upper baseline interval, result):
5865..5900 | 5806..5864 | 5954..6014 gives 0.069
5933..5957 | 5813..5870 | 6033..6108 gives 0.033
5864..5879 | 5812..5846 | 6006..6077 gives 0.063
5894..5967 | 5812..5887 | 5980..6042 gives 0.042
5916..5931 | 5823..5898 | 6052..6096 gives 0.040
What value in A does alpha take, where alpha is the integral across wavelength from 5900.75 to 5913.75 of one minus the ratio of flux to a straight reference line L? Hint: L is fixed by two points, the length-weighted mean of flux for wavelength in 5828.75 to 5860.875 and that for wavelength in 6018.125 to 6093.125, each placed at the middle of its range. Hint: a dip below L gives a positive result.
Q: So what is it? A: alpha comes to 0.9 A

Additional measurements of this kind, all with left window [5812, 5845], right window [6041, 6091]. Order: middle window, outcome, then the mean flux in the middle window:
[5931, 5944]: 0.7 A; 163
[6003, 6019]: 0.1 A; 169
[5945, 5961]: 0.4 A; 168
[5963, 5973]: 0.2 A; 168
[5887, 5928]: 3.1 A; 159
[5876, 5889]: 0.8 A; 163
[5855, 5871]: 0.7 A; 165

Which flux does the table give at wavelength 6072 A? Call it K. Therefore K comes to 172.9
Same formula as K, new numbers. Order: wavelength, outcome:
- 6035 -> 167.4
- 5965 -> 173.4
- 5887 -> 159.7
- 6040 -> 168.9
